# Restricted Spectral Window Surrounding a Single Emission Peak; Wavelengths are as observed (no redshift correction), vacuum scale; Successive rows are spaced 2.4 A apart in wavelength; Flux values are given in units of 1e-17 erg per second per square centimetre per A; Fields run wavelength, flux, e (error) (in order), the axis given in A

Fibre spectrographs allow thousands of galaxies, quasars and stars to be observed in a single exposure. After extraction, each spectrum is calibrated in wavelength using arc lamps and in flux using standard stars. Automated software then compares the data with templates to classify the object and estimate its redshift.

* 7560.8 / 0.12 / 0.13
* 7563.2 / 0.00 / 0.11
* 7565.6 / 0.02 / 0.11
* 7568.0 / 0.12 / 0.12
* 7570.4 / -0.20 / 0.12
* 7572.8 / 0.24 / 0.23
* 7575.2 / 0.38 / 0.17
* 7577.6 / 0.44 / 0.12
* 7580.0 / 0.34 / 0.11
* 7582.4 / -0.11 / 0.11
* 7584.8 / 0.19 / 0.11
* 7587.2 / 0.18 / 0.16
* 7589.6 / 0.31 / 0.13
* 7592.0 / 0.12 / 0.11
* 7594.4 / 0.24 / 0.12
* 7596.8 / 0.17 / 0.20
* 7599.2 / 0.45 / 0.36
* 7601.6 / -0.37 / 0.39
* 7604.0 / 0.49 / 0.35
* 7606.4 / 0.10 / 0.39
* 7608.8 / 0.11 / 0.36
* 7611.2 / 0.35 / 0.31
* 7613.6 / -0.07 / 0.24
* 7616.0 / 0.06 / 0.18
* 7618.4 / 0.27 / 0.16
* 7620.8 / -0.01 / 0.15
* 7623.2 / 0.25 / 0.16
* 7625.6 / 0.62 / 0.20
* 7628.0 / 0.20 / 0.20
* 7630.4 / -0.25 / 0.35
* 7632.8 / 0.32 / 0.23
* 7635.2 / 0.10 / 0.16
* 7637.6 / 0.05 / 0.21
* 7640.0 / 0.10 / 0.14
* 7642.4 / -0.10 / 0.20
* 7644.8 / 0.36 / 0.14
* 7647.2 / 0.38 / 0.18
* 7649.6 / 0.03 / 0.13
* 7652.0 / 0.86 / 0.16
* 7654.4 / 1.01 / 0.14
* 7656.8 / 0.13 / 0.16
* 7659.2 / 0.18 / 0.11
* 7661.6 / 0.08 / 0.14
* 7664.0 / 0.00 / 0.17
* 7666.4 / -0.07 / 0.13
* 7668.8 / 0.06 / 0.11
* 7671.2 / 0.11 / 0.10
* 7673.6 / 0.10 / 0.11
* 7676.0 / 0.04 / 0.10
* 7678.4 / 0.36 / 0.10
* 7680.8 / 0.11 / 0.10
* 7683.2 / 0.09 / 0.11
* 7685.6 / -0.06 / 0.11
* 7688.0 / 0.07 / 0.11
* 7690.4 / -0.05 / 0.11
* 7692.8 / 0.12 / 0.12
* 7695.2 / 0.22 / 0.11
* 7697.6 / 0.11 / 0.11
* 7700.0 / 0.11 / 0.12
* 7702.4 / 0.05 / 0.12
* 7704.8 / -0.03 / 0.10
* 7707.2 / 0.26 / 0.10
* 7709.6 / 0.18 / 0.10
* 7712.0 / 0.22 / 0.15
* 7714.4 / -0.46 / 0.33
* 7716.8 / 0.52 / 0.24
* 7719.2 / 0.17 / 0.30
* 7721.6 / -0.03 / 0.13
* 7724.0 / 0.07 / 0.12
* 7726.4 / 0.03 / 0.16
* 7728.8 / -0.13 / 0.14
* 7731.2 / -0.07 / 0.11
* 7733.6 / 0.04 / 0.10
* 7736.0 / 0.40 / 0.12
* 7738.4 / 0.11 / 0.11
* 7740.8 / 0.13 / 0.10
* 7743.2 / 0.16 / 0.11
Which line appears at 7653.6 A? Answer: [O III]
